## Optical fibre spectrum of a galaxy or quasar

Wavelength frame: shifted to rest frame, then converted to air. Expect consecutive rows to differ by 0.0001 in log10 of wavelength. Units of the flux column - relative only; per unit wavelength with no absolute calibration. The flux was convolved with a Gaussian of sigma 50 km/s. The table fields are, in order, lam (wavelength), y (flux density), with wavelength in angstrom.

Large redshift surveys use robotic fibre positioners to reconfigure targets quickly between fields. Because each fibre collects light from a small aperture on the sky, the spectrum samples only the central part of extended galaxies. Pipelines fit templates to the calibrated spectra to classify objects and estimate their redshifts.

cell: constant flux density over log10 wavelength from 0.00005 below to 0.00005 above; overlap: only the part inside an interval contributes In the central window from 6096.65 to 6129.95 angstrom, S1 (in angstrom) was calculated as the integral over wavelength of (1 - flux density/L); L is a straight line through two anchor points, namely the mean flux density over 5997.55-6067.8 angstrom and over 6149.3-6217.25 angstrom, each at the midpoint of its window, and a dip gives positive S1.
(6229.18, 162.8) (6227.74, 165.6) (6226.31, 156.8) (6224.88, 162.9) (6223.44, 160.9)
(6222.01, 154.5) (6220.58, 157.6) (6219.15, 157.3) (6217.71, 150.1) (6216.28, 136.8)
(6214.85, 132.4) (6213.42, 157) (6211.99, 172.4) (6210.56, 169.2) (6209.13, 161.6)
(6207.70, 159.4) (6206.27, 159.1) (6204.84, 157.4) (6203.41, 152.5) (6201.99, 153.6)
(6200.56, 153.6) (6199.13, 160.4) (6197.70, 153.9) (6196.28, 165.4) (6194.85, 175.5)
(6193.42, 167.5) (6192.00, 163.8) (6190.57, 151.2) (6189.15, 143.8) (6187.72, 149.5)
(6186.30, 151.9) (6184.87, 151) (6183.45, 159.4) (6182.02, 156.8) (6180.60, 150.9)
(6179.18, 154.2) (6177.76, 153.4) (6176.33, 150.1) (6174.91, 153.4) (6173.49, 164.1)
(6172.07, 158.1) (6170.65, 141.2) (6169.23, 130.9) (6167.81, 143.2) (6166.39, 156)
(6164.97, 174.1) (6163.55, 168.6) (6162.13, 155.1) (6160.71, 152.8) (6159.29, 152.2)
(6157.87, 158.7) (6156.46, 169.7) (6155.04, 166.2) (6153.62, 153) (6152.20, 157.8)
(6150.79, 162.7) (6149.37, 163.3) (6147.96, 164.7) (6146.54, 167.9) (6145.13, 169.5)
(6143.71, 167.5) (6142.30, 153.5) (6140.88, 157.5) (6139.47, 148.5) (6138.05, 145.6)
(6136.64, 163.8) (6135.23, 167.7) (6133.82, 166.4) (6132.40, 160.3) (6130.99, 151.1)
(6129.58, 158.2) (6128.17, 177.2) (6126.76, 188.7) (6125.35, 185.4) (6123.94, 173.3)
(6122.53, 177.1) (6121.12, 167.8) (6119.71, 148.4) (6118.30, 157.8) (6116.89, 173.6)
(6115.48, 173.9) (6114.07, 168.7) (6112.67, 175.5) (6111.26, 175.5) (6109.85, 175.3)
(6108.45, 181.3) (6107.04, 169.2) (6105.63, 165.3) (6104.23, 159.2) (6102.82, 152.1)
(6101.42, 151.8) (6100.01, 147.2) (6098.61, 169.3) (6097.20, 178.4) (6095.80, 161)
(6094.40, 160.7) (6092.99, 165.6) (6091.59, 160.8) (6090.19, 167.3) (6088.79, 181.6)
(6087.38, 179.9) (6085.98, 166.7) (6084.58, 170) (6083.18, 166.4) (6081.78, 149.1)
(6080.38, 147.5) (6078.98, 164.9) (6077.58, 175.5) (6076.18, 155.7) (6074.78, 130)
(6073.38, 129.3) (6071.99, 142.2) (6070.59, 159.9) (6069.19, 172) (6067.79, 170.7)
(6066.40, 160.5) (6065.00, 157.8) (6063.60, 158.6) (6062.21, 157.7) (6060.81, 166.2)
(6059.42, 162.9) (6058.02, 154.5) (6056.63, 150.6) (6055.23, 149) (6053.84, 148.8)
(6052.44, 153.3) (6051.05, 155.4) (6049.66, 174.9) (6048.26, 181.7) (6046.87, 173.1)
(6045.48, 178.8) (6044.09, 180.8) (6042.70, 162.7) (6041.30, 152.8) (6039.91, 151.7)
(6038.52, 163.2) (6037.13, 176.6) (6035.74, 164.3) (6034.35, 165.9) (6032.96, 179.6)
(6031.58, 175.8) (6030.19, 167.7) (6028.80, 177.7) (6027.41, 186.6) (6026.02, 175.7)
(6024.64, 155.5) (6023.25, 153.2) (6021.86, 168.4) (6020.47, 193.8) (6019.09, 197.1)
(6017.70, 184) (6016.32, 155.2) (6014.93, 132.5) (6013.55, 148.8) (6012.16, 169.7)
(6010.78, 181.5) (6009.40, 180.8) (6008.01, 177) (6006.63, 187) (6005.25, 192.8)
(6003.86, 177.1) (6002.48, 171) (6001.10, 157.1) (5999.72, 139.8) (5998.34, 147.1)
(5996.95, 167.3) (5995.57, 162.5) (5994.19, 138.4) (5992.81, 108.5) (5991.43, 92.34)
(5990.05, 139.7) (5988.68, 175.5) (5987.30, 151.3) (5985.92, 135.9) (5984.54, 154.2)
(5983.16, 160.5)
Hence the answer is -1.6 angstrom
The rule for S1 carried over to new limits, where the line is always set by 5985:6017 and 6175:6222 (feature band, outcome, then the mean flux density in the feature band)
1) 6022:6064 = -2.50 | 165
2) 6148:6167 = -0.62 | 161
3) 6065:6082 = 0.10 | 155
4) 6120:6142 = -1.33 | 165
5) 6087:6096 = -0.70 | 168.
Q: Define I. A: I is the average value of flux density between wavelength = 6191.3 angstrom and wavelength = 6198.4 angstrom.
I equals 165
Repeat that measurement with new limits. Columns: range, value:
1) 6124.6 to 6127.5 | 187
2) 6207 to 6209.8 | 160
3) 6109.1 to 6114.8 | 174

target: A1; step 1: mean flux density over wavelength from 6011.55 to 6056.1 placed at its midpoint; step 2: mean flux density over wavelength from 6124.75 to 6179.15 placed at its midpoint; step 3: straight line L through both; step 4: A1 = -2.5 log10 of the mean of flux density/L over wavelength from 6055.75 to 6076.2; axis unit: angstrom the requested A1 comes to 0.07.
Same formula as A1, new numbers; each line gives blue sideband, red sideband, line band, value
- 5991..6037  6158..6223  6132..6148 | -0.018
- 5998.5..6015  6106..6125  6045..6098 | 0.055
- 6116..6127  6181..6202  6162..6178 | 0.051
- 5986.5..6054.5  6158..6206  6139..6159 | -0.029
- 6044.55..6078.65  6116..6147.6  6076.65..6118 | -0.029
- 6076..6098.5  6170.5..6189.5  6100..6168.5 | -0.029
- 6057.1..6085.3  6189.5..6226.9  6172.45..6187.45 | 0.022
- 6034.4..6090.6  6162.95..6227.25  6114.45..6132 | -0.068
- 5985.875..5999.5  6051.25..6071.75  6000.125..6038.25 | -0.161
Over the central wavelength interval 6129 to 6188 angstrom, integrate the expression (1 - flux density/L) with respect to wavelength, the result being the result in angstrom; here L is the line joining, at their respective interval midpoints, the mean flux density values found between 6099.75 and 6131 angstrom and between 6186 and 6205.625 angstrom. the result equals 1.9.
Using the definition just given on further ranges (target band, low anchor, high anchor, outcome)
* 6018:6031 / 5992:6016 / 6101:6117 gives -1.1 angstrom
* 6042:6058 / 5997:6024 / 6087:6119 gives 0.4 angstrom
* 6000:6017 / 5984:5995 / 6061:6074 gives -3.2 angstrom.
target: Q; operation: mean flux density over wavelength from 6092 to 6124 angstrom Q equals 166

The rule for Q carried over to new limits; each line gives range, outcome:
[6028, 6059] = 165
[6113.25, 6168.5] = 163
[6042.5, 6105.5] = 161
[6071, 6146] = 164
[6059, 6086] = 158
